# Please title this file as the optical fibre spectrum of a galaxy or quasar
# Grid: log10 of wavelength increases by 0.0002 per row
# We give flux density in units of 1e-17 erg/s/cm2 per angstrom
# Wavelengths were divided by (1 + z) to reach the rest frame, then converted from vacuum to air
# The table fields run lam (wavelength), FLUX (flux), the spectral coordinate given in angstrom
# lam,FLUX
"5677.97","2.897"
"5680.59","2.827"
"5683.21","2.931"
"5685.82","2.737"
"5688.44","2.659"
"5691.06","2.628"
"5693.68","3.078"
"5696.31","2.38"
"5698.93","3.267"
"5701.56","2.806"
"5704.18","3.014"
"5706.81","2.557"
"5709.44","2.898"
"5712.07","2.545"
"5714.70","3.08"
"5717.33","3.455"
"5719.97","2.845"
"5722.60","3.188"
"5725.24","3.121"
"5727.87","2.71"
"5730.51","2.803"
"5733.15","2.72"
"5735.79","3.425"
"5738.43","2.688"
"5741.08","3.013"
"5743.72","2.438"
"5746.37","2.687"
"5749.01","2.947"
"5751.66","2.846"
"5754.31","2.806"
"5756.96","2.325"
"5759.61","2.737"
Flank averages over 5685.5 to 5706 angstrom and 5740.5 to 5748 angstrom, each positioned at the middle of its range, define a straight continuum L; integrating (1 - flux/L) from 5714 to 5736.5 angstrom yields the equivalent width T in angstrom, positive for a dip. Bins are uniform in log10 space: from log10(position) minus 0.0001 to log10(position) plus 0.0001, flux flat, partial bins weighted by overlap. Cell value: -2.3 angstrom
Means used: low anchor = 2.82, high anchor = 2.7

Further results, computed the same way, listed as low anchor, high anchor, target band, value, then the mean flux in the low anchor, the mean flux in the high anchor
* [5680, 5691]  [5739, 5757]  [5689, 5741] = -2.74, 2.77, 2.75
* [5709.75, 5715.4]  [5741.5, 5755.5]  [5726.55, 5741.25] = -0.57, 2.8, 2.76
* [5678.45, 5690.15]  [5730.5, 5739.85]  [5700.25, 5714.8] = 0.29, 2.79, 2.92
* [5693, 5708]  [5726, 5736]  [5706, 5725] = -0.68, 2.84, 2.87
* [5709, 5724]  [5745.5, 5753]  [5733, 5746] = 0.15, 3.01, 2.84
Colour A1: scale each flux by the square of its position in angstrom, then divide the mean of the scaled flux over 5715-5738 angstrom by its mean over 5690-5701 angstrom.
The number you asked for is 1.08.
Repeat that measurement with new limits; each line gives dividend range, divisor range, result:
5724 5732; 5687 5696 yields 1.06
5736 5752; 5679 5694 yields 1.03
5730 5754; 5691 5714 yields 1.02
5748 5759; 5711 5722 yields 0.92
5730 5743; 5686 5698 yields 1.09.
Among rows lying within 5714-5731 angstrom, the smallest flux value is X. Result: 2.71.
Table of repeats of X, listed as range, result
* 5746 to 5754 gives 2.687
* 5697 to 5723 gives 2.545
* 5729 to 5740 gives 2.688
